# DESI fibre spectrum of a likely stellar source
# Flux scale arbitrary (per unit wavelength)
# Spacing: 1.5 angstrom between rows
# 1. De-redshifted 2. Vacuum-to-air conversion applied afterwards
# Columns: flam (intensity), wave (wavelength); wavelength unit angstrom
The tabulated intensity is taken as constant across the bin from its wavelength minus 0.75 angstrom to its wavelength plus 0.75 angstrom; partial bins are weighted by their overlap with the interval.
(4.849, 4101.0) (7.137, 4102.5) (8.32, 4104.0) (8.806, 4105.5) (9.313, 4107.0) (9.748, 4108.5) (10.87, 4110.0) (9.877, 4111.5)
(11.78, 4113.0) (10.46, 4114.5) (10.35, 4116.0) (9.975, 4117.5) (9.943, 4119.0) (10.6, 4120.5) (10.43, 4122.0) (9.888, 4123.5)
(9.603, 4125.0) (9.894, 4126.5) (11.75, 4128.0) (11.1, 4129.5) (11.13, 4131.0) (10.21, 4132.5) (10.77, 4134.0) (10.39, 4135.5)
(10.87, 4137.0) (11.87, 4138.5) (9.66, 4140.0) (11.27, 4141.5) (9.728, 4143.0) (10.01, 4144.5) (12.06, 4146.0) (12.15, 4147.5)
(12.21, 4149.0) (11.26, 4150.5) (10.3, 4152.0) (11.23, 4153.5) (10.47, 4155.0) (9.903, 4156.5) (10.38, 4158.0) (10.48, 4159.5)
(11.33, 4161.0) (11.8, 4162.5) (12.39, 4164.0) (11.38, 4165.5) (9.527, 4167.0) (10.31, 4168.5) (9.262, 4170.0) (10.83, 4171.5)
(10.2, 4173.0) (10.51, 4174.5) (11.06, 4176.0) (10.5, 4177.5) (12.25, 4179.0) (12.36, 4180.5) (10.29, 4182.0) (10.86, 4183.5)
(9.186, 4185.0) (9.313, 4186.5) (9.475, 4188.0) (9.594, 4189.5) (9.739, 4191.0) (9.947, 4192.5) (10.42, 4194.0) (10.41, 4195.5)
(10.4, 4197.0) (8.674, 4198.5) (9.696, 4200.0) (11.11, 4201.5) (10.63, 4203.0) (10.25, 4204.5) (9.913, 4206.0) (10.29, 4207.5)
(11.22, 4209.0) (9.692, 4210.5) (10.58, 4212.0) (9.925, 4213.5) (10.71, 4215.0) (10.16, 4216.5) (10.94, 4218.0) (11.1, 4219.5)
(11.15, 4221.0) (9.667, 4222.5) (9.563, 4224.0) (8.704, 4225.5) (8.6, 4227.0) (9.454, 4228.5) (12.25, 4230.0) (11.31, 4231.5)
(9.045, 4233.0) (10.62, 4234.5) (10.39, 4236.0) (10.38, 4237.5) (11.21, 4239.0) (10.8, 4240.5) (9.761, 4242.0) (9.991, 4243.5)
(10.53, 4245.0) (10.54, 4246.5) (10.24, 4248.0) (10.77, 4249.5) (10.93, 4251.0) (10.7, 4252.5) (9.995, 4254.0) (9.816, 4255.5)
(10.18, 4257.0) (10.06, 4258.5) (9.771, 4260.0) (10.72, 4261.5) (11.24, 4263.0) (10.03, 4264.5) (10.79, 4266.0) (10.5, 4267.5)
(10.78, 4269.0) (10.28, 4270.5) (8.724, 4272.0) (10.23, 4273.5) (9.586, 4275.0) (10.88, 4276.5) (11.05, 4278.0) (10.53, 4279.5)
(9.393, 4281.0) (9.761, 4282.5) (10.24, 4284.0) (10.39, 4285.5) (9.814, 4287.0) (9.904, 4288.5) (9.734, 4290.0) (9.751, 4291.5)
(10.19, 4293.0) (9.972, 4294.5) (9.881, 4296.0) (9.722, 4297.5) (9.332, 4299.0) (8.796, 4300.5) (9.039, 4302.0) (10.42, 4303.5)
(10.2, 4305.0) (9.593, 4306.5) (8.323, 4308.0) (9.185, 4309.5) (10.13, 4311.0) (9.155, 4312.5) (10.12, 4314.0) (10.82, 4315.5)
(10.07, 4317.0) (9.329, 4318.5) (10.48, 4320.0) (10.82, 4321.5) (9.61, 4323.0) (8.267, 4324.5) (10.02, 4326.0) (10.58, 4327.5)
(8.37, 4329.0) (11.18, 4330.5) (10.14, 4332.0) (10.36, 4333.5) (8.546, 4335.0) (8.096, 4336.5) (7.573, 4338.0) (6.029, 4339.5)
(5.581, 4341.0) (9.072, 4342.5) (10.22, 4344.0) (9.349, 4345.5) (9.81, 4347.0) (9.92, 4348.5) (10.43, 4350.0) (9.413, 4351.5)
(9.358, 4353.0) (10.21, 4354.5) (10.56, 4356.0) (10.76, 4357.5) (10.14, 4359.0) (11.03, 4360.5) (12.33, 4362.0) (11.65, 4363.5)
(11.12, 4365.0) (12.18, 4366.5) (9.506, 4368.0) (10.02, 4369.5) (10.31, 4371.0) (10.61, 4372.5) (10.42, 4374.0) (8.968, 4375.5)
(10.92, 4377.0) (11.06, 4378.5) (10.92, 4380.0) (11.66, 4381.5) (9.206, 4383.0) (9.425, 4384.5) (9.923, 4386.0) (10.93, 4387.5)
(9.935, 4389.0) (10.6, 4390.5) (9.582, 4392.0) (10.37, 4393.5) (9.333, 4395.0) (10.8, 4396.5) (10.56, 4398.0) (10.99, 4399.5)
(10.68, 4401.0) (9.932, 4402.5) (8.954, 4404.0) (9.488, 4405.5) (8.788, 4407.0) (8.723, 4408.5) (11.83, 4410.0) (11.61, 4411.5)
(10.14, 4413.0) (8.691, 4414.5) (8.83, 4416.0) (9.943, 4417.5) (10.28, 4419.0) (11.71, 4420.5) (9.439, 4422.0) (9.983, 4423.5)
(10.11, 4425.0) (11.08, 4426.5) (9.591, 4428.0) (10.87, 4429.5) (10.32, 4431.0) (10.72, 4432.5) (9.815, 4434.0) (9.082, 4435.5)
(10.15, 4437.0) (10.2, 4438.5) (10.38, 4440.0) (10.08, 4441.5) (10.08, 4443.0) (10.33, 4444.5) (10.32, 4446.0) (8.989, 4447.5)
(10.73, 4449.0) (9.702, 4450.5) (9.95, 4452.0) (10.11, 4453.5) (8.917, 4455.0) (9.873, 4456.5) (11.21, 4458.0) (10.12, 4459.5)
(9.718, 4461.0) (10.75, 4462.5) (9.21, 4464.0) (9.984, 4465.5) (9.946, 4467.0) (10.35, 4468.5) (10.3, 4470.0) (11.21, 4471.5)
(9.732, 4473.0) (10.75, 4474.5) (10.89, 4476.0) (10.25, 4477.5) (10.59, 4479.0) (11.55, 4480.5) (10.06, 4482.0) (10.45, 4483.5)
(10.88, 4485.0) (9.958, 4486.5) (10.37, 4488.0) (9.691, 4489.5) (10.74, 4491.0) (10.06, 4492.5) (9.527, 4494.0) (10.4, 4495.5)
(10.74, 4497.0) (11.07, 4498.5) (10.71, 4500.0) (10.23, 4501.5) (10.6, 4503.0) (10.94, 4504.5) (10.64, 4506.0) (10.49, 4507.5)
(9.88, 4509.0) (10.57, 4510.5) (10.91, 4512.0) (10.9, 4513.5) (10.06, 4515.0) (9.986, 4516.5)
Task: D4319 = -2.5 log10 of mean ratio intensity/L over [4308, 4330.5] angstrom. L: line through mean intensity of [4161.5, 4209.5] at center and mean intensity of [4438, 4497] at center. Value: 0.060 mag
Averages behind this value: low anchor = 10.4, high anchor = 10.2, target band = 9.78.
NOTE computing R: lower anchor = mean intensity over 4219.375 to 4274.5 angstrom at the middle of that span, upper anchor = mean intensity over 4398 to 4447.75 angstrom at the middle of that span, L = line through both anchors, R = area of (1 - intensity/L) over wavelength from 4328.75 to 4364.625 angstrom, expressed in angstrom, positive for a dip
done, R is 1.9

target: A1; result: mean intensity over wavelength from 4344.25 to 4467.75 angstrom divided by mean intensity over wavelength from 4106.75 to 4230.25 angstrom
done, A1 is 1.0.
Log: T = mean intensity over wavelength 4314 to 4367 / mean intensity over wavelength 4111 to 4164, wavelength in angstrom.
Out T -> 0.9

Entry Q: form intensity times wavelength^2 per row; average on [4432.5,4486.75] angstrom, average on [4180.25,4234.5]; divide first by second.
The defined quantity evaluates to 1.1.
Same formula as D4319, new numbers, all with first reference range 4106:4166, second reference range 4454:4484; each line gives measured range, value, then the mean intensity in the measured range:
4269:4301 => 0.06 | 9.94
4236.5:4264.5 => 0.02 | 10.4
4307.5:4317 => 0.09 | 9.69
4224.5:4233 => 0.07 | 9.96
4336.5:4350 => 0.22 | 8.54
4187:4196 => 0.08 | 9.9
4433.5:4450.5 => 0.03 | 10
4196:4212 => 0.04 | 10.2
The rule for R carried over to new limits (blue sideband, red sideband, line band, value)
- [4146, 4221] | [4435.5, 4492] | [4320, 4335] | 0.72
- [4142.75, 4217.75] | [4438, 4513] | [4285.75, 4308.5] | 1.67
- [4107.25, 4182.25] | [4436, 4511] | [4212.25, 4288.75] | 2.19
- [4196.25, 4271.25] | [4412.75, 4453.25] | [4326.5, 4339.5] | 1.29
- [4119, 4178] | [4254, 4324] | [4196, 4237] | 0.55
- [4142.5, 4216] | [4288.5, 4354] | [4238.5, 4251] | -0.56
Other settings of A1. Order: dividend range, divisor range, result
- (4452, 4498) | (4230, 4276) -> 0.99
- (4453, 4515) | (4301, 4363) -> 1.08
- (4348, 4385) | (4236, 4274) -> 1.01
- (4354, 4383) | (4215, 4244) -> 1.04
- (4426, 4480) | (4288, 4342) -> 1.08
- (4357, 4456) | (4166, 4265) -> 0.99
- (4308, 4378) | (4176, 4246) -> 0.96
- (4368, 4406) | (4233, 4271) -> 0.98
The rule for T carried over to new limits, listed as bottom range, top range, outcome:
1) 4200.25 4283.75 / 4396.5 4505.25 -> 0.99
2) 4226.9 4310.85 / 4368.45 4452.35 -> 1.00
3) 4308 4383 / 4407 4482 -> 1.03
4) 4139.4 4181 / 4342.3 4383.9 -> 0.96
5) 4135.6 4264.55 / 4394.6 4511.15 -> 0.98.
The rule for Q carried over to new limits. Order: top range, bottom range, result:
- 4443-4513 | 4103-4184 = 1.13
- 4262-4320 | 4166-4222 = 1.01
